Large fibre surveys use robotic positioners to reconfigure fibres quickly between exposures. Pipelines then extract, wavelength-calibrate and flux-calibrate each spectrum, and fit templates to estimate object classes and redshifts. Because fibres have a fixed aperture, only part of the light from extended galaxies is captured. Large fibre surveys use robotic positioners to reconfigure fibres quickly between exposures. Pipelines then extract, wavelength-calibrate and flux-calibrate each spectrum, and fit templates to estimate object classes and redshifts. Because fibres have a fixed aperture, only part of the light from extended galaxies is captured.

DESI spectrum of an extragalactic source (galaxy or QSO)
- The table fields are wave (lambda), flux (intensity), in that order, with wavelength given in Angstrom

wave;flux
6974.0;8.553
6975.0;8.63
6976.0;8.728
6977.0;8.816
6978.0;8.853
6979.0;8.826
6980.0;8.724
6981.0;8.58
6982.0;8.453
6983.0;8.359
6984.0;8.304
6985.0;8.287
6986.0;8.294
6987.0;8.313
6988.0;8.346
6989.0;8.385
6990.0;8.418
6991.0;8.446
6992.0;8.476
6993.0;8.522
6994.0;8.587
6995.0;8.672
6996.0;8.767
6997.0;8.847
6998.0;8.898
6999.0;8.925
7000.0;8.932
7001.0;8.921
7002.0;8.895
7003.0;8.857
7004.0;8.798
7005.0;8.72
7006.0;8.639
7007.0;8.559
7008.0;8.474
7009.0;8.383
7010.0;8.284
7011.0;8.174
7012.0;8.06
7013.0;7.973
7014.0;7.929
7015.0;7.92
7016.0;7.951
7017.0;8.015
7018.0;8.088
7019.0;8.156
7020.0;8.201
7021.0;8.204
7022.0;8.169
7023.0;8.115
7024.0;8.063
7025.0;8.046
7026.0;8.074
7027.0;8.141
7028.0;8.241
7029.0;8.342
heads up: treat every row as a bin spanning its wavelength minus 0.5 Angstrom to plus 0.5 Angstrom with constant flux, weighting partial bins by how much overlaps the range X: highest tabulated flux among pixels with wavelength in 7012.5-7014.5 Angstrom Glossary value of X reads 7.973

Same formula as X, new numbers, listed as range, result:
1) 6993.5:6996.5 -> 8.767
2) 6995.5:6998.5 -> 8.898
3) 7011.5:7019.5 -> 8.156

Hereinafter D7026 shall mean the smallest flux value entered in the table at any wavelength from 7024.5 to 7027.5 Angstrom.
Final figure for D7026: 8.046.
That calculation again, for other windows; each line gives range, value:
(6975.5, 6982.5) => 8.453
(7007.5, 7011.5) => 8.174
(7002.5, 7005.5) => 8.72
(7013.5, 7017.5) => 7.92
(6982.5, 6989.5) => 8.287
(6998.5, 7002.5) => 8.895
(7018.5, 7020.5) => 8.156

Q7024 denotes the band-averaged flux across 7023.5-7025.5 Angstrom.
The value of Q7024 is 8.05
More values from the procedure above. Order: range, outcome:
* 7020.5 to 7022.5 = 8.19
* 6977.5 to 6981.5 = 8.75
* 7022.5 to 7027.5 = 8.09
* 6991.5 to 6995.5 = 8.56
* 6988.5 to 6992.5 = 8.43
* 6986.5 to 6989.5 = 8.35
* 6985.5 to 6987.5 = 8.3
